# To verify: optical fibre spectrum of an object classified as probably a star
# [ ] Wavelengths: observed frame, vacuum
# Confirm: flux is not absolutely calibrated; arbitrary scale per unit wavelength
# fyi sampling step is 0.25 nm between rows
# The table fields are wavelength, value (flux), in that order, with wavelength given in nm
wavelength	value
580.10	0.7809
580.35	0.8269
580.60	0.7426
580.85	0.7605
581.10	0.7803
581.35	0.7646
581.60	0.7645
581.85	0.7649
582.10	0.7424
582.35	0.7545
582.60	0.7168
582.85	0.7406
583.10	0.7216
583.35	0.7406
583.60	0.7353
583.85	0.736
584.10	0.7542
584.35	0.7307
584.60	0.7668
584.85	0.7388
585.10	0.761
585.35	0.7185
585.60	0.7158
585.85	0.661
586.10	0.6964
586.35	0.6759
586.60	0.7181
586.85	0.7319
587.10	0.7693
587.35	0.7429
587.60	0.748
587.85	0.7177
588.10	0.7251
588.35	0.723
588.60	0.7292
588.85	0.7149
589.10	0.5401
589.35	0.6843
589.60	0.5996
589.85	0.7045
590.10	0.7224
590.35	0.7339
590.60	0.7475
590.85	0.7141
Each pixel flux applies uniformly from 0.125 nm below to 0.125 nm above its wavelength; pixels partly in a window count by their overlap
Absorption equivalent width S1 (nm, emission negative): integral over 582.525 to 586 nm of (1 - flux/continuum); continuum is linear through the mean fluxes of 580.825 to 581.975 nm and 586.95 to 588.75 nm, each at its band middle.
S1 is 0.10 nm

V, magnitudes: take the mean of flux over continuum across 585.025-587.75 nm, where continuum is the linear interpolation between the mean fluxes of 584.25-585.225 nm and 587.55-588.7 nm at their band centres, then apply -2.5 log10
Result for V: 0.03 mag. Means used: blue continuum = 0.75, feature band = 0.721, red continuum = 0.727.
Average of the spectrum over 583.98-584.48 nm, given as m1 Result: 0.743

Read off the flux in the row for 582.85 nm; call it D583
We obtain 0.7406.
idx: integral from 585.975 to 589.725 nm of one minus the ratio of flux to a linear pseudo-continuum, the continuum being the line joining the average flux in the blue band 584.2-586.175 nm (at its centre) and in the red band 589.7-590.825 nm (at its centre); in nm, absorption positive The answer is 0.12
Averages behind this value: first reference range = 0.725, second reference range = 0.723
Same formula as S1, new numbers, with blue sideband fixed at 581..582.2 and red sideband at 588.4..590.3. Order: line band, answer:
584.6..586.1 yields 0.00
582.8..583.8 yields 0.01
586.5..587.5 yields -0.06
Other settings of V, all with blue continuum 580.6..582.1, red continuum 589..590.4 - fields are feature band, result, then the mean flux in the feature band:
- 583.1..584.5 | -0.01 mag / 0.738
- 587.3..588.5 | -0.07 mag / 0.731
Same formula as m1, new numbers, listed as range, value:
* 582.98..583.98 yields 0.734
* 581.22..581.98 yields 0.765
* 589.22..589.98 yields 0.662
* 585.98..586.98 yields 0.706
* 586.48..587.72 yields 0.742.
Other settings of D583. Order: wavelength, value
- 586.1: 0.6964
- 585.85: 0.661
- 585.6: 0.7158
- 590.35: 0.7339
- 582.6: 0.7168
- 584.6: 0.7668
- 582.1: 0.7424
